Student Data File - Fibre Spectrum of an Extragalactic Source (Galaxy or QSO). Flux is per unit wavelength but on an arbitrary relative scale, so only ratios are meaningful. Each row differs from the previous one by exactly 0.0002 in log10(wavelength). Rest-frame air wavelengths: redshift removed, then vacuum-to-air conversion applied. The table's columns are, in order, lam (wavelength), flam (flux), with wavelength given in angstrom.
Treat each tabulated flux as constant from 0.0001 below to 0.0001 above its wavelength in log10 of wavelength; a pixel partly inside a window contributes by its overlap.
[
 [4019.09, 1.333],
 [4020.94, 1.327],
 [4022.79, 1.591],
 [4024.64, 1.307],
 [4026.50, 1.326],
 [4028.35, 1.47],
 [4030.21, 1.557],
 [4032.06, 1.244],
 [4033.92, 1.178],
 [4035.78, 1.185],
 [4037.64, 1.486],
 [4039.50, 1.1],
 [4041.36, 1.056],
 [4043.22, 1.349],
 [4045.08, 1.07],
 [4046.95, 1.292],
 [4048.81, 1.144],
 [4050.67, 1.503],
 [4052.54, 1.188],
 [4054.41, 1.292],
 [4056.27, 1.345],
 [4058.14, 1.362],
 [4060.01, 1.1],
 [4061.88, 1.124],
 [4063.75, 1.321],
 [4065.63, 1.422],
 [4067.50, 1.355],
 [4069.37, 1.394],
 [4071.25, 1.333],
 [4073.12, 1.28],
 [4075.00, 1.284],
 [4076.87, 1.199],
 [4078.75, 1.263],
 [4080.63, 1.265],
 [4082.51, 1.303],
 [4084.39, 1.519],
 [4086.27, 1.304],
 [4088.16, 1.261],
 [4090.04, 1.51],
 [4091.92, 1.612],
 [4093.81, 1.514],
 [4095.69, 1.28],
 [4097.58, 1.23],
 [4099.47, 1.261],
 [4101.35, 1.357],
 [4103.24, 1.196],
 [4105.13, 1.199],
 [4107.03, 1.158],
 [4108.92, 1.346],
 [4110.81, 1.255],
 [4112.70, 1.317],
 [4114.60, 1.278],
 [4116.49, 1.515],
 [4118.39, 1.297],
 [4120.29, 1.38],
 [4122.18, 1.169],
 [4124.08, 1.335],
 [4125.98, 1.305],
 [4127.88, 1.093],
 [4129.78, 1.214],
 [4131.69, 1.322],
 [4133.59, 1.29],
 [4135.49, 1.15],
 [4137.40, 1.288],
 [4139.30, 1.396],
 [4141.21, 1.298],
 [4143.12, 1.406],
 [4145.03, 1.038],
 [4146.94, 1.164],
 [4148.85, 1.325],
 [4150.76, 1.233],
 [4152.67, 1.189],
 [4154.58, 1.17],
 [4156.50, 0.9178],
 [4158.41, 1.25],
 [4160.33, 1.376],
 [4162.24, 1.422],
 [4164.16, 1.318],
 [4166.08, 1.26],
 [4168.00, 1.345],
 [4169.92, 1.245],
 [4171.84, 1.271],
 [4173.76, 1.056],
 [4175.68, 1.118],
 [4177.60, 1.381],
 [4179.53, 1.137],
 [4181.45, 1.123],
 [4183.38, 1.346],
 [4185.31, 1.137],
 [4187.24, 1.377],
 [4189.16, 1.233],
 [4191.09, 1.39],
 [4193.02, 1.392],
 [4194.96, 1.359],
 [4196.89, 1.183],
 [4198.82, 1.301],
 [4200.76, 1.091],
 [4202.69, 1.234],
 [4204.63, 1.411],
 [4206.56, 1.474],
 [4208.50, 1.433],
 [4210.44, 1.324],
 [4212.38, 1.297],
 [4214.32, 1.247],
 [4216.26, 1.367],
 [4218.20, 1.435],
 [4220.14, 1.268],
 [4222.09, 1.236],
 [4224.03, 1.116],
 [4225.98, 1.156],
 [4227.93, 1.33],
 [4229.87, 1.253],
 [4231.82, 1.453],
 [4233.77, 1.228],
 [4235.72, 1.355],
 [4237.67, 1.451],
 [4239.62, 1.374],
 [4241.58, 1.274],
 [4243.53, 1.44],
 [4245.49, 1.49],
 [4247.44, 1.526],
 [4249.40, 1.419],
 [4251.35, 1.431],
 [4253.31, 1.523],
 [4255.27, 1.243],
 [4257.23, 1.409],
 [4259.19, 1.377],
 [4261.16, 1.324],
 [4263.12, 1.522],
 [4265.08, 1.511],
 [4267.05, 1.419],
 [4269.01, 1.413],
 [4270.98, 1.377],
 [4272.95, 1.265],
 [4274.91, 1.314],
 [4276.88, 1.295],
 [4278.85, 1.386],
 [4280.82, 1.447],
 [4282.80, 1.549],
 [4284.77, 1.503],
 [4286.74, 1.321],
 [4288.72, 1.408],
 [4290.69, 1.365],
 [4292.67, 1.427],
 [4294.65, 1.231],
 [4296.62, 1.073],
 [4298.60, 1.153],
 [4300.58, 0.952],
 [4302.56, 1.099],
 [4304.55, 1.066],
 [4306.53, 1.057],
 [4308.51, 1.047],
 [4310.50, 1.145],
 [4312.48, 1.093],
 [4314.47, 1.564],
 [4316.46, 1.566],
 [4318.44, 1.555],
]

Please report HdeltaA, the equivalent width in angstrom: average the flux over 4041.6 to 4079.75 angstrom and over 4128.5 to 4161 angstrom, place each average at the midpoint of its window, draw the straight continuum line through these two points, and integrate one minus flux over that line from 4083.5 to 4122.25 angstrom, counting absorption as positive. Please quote -2.44 angstrom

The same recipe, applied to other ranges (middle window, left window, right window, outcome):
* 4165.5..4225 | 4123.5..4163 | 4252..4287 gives 1.5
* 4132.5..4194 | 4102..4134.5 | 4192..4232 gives 1.7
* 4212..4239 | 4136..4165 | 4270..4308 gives -0.8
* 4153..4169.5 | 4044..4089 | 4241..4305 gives 0.8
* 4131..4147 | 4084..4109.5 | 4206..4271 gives 0.9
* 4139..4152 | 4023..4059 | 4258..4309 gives 0.4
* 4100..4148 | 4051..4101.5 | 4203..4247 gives 2.1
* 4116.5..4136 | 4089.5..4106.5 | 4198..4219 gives 1.0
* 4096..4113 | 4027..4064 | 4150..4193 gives 0.0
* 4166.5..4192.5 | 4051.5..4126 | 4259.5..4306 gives 1.4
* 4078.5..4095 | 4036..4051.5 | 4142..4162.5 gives -2.2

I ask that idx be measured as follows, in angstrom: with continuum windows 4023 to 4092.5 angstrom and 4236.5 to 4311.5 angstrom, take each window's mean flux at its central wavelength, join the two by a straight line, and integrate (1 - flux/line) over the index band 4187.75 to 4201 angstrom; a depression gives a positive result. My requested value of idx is 0.31 angstrom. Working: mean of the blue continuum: 1.31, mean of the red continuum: 1.33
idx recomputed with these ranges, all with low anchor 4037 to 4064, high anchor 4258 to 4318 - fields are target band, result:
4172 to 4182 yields 0.8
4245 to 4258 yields -1.3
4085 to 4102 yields -1.6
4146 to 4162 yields 0.8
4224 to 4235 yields 0.2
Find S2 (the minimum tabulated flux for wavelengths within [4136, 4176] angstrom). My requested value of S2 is 0.9178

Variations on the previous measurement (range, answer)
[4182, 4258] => 1.091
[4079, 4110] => 1.158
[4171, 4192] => 1.056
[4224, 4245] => 1.116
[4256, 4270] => 1.324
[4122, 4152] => 1.038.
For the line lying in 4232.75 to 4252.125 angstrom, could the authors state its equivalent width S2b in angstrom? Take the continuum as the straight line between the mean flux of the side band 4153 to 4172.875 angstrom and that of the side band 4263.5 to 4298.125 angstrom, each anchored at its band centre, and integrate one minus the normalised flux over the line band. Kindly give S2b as -0.96 angstrom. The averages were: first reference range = 1.25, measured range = 1.4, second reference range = 1.37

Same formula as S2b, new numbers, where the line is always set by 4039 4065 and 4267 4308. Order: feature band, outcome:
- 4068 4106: -2.60 angstrom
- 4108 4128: -0.92 angstrom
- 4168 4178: 0.35 angstrom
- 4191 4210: -0.85 angstrom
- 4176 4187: 0.30 angstrom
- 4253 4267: -1.43 angstrom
